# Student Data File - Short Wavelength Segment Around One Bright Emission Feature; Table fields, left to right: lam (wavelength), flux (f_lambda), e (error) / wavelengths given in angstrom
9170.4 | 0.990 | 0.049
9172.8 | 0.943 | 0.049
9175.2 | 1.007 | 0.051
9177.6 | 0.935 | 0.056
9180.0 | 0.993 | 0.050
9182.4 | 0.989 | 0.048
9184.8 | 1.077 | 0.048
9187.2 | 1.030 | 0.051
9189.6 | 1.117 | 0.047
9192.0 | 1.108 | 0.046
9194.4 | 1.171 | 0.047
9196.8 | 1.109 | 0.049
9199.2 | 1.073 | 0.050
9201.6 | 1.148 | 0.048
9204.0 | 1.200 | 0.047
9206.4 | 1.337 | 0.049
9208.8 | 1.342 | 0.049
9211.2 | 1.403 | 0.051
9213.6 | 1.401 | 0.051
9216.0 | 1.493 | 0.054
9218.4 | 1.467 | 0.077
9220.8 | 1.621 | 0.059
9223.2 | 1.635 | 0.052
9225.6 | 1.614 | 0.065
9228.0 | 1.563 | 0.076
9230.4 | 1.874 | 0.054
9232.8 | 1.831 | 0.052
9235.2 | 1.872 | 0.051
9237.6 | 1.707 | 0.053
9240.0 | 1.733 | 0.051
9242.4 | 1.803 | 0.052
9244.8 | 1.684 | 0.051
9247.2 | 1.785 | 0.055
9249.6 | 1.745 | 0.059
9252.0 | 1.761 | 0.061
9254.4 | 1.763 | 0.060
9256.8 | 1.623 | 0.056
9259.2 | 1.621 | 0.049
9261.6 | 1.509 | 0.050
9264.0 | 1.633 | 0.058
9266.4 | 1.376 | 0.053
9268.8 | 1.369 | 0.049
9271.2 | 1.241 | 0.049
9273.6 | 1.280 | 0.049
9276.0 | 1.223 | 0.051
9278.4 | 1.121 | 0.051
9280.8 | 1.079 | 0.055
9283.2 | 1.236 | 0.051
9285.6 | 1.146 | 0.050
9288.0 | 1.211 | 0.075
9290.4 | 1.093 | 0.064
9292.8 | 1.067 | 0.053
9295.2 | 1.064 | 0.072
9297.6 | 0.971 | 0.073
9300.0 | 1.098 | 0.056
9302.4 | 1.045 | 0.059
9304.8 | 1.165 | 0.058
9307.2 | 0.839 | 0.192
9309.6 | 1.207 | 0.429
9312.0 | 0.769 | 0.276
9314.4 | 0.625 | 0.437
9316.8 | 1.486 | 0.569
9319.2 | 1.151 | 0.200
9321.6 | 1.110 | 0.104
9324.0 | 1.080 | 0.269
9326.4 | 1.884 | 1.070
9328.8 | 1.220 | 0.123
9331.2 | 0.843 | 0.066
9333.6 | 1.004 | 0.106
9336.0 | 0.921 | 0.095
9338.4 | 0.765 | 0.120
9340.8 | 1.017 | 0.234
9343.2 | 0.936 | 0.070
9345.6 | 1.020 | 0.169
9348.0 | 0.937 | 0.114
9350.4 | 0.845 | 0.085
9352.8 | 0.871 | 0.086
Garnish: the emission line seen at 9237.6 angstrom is Mg II 2798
